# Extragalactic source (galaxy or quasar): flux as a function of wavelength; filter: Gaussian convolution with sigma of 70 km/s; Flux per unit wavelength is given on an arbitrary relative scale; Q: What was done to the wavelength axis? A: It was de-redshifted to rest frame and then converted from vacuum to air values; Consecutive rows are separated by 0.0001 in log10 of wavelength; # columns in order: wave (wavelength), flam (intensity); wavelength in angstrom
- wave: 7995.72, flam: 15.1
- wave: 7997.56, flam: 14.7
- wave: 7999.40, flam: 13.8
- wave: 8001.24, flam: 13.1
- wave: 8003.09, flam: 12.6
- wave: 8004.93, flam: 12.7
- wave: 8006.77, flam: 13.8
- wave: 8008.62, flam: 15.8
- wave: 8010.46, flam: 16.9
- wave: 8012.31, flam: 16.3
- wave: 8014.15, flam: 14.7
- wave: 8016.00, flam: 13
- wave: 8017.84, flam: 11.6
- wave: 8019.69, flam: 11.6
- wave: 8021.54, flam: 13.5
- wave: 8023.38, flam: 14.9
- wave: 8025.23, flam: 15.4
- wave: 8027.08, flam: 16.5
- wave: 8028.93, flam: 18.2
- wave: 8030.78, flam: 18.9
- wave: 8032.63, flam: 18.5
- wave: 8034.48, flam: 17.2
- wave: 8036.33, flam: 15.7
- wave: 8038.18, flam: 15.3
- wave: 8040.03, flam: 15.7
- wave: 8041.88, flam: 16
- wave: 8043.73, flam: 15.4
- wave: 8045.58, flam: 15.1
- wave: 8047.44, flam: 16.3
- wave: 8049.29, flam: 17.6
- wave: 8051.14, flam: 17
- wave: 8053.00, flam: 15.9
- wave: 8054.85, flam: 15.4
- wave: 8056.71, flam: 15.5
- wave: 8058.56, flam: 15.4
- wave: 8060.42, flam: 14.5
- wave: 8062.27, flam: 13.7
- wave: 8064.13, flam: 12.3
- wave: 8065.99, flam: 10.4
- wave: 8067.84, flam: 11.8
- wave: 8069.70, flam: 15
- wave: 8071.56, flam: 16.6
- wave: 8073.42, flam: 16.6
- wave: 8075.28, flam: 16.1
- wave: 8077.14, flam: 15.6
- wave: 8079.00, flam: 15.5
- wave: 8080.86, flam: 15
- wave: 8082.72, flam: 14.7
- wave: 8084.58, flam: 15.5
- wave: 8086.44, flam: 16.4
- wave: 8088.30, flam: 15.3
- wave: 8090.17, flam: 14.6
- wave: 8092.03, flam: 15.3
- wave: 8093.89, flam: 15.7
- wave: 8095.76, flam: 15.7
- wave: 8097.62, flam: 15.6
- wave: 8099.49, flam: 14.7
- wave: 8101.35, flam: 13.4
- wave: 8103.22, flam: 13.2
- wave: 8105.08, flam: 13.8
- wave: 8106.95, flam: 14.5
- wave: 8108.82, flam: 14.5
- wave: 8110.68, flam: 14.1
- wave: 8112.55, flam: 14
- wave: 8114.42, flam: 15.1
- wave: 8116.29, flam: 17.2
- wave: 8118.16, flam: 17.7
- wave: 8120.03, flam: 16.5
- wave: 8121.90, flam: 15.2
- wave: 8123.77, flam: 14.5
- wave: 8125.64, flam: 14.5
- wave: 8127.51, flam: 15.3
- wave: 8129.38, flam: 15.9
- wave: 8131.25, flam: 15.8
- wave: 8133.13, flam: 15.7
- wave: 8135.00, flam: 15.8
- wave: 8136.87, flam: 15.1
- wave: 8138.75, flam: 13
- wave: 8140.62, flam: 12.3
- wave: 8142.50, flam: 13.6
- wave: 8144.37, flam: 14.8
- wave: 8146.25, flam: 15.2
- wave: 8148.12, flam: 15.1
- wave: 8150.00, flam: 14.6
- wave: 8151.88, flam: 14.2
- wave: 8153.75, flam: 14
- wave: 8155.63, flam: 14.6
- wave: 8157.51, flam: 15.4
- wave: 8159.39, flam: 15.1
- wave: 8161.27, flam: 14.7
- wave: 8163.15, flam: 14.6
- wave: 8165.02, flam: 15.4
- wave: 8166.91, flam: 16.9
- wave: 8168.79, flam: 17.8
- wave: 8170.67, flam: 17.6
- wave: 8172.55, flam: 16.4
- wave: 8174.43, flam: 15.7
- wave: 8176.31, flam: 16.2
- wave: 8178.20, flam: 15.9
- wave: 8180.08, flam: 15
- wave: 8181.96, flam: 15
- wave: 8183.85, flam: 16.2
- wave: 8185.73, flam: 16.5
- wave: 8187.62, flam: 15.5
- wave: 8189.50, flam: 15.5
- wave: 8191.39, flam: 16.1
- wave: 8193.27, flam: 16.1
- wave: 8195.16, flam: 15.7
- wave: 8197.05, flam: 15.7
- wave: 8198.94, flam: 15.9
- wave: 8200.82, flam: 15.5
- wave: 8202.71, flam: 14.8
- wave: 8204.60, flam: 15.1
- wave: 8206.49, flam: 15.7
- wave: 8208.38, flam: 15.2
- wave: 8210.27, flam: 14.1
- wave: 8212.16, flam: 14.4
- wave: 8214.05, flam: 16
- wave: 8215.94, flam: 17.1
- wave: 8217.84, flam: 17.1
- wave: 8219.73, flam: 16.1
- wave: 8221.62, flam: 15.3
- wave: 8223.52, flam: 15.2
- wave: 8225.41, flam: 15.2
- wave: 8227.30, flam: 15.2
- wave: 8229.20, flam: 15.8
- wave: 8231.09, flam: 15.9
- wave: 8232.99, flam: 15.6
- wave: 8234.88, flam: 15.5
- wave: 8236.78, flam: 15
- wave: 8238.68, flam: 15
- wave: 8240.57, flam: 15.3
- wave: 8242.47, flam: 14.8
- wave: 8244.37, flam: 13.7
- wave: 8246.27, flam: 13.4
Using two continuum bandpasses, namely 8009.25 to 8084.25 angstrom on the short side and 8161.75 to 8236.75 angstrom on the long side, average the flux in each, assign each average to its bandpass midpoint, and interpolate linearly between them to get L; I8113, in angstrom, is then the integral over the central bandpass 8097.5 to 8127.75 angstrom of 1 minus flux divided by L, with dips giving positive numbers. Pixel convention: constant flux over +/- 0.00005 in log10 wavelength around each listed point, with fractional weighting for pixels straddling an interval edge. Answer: 1.13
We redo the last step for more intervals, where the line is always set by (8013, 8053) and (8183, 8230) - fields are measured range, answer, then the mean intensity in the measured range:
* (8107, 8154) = 2.06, 15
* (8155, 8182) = -0.27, 15.8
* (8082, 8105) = 0.99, 15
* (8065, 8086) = 1.08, 14.8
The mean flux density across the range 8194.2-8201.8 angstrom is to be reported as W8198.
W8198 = 15.7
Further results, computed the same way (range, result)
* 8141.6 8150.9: 14.7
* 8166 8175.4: 16.9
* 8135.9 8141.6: 13.5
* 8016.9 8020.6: 11.6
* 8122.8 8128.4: 14.8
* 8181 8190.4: 15.7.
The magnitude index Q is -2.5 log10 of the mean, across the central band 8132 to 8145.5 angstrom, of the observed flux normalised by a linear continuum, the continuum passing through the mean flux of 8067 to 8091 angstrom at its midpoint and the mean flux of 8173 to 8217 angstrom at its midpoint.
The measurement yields 0.08 mag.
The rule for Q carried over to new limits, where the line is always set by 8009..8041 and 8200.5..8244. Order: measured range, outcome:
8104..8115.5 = 0.08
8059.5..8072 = 0.16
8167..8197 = -0.05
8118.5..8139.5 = 0.01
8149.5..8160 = 0.06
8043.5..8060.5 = -0.03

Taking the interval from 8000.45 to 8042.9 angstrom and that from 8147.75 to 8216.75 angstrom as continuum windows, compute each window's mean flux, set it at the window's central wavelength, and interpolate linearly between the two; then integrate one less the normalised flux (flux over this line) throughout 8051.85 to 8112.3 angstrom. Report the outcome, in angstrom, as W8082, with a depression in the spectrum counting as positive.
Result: 2.1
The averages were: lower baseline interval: 15.1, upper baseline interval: 15.6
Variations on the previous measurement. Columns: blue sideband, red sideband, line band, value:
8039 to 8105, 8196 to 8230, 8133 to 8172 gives 0.8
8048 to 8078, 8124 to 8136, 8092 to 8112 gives 0.9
